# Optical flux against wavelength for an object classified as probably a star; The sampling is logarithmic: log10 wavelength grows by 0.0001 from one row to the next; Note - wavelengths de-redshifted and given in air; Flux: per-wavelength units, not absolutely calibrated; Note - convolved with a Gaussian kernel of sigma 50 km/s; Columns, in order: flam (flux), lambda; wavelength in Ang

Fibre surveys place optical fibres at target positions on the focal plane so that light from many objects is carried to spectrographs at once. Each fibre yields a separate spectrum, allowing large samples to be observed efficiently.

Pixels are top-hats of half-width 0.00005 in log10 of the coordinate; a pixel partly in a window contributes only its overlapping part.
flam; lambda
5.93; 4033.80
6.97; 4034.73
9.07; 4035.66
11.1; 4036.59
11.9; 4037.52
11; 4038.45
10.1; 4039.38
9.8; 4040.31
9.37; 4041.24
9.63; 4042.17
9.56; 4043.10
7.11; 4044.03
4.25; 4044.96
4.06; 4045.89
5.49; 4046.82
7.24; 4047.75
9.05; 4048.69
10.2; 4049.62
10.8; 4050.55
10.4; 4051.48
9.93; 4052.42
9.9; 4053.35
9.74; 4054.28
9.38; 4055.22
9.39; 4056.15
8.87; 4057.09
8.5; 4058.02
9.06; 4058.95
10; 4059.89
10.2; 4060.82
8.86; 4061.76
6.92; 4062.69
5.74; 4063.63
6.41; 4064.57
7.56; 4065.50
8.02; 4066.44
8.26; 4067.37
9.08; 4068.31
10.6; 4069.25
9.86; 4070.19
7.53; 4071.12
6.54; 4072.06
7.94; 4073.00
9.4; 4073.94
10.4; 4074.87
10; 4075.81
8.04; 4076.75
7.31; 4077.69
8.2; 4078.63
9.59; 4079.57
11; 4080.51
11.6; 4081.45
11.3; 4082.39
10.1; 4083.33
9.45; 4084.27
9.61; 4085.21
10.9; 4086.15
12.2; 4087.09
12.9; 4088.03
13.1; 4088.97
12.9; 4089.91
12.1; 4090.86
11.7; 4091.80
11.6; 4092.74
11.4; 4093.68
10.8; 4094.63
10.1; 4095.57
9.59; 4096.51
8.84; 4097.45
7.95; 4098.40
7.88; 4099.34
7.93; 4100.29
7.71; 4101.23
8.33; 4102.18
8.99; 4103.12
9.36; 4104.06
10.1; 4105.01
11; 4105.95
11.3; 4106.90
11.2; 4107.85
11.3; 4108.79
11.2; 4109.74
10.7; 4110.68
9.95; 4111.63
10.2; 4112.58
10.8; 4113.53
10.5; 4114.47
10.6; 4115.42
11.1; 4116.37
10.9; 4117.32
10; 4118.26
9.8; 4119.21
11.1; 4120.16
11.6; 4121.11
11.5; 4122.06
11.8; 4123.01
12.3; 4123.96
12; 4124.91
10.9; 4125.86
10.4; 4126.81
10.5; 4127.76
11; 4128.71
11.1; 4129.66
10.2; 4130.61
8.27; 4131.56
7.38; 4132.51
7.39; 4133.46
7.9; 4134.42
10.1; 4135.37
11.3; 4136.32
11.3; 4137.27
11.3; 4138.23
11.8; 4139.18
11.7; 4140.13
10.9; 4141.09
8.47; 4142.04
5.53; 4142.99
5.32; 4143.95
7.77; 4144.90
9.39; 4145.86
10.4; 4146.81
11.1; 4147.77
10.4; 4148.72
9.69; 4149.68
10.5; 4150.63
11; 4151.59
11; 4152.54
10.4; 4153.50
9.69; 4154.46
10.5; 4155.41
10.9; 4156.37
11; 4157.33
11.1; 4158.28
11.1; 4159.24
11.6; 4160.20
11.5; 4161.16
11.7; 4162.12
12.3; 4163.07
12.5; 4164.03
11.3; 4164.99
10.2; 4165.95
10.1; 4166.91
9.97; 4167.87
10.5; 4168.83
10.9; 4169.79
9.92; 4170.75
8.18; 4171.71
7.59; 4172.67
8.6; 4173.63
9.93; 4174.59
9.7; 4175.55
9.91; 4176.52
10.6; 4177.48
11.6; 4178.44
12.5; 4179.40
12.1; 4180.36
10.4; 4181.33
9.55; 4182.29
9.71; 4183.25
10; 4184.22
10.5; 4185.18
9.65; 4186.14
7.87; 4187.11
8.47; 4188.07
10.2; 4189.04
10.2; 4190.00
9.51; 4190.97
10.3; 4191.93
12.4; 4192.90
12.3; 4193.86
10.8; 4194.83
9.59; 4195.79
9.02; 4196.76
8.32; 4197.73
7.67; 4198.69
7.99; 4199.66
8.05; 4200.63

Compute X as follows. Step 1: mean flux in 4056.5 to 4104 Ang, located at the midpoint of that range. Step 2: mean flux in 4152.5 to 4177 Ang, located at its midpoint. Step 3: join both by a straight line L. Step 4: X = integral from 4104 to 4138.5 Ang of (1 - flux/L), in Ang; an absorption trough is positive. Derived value -2.1 Ang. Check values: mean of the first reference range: 9.46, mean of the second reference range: 10.5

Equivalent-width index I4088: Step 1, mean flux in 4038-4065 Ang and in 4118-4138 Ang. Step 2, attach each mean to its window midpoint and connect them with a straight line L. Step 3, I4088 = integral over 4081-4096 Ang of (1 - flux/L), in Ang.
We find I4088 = -3.0 Ang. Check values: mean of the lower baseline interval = 8.66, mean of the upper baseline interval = 10.4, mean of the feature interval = 11.4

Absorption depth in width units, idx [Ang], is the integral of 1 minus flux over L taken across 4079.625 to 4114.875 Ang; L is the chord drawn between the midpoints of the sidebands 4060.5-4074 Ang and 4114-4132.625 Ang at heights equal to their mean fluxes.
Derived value -3.7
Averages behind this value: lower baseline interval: 8.13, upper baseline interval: 10.7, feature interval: 10.5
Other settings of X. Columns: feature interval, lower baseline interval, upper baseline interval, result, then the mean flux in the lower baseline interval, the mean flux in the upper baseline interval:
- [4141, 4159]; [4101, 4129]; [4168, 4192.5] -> 0.91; 10.6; 9.94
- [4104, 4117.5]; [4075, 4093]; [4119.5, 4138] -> -0.23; 10.7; 10.4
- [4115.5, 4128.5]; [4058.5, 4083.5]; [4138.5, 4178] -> -1.93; 8.85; 10.2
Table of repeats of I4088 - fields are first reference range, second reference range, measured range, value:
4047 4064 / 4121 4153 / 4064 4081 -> 1.19 Ang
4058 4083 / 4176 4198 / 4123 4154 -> -1.07 Ang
